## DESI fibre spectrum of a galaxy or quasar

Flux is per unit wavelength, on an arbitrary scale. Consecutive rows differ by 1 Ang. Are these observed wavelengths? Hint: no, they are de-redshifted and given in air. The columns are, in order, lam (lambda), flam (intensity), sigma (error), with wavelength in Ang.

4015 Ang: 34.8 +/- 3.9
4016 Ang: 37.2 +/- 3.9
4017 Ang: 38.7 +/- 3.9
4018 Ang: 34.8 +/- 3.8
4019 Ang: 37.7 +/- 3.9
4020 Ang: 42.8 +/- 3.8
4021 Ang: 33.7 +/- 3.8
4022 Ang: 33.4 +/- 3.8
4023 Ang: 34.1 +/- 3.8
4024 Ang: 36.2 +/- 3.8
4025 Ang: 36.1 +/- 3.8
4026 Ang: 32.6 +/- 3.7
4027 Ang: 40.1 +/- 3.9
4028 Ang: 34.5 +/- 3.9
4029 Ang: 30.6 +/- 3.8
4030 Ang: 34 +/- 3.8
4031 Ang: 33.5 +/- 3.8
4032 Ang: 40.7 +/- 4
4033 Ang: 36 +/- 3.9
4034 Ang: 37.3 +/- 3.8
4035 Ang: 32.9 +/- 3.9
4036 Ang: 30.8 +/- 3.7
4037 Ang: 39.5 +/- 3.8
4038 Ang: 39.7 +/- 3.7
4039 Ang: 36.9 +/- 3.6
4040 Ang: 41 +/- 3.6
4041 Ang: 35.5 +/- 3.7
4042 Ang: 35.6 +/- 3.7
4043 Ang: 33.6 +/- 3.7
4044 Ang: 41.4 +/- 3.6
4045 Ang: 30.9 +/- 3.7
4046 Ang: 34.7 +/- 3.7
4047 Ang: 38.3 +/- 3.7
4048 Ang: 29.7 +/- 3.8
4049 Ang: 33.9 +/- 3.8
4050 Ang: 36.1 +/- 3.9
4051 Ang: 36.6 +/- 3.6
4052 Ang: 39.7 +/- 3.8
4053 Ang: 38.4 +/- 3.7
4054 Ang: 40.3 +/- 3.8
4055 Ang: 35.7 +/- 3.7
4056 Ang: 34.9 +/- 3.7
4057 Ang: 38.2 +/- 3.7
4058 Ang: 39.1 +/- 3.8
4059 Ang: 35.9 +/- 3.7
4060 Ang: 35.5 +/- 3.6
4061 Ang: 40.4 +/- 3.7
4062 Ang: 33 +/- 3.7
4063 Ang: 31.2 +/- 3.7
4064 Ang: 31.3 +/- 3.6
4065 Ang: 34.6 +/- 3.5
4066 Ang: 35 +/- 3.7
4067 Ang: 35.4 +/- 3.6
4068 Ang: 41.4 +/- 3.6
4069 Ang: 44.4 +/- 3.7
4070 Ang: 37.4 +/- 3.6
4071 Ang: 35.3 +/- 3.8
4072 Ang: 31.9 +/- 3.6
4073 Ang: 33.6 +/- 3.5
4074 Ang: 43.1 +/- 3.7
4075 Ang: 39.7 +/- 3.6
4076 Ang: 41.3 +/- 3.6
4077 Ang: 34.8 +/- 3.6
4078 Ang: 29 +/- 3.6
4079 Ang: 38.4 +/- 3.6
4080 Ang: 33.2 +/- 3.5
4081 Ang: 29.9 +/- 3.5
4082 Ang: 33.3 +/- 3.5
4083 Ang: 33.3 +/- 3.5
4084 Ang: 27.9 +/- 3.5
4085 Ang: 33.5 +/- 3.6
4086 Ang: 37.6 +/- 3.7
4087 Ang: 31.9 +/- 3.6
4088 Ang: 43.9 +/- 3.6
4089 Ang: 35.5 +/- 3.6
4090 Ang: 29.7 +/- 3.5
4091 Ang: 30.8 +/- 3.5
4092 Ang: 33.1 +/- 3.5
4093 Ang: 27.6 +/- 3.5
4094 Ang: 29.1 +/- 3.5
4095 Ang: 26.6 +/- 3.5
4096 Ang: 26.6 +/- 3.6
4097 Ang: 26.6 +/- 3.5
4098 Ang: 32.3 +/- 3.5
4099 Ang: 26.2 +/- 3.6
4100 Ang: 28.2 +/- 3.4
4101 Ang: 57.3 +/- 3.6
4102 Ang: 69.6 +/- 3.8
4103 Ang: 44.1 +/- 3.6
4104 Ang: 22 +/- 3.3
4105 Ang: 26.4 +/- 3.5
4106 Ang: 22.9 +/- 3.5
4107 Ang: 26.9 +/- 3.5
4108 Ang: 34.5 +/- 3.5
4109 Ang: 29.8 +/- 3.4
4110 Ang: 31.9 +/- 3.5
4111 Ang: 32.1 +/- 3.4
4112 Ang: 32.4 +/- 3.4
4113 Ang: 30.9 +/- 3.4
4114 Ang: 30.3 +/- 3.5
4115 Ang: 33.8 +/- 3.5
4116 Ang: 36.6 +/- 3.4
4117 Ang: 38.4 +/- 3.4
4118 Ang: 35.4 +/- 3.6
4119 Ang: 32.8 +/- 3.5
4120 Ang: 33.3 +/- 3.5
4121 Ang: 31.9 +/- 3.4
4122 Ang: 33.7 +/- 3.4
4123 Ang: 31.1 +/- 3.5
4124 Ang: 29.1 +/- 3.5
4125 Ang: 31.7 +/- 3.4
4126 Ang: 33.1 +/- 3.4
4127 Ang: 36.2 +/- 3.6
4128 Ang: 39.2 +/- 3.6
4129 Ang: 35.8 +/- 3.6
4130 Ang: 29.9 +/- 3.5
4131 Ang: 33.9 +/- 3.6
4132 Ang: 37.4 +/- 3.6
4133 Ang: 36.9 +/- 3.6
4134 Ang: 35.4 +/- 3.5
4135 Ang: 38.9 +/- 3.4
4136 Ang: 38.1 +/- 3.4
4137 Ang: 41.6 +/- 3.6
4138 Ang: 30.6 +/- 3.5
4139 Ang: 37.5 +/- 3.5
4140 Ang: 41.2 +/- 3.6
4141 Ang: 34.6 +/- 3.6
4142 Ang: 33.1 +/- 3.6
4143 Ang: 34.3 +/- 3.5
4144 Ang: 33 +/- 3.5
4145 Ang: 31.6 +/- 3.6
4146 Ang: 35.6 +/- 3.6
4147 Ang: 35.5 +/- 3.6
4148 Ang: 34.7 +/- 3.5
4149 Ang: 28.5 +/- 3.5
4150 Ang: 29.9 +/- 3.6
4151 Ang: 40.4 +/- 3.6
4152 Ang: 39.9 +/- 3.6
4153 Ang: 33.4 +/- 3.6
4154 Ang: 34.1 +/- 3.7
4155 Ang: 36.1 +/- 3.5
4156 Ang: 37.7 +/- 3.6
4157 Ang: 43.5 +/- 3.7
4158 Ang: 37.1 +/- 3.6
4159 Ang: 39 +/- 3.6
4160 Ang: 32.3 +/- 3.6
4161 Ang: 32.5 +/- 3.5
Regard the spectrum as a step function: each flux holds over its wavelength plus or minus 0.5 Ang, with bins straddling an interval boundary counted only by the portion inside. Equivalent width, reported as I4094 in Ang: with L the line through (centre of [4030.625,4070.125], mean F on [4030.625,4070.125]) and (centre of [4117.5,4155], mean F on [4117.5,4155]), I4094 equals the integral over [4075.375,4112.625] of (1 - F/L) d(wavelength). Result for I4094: 2.39 Ang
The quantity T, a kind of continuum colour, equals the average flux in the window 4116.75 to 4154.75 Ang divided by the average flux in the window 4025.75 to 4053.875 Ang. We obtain 1.0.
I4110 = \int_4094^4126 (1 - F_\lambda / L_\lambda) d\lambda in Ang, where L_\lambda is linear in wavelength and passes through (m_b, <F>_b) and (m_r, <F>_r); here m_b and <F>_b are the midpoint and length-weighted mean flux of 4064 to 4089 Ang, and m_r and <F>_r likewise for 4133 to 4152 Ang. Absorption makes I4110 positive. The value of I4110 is 2.30 Ang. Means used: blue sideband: 35.7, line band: 33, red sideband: 35.4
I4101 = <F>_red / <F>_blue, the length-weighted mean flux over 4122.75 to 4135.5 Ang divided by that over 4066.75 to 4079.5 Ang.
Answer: 0.9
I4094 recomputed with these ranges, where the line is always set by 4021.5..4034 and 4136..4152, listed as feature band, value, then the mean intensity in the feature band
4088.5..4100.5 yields 1.97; 29.4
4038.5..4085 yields -0.89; 35.9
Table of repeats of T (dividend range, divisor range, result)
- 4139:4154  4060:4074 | 0.97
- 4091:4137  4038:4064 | 0.93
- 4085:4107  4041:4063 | 0.93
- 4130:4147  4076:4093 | 1.06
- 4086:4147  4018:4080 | 0.94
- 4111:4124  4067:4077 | 0.87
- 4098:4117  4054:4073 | 0.95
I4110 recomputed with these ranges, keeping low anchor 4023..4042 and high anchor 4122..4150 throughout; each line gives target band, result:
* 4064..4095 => 0.6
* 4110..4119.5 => 0.4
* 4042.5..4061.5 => -0.4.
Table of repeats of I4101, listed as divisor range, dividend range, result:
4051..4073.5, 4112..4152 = 0.95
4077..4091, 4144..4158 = 1.06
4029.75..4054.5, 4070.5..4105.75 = 0.94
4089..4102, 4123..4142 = 1.08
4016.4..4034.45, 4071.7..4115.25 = 0.93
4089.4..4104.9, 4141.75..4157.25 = 1.03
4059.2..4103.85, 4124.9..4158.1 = 1.01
